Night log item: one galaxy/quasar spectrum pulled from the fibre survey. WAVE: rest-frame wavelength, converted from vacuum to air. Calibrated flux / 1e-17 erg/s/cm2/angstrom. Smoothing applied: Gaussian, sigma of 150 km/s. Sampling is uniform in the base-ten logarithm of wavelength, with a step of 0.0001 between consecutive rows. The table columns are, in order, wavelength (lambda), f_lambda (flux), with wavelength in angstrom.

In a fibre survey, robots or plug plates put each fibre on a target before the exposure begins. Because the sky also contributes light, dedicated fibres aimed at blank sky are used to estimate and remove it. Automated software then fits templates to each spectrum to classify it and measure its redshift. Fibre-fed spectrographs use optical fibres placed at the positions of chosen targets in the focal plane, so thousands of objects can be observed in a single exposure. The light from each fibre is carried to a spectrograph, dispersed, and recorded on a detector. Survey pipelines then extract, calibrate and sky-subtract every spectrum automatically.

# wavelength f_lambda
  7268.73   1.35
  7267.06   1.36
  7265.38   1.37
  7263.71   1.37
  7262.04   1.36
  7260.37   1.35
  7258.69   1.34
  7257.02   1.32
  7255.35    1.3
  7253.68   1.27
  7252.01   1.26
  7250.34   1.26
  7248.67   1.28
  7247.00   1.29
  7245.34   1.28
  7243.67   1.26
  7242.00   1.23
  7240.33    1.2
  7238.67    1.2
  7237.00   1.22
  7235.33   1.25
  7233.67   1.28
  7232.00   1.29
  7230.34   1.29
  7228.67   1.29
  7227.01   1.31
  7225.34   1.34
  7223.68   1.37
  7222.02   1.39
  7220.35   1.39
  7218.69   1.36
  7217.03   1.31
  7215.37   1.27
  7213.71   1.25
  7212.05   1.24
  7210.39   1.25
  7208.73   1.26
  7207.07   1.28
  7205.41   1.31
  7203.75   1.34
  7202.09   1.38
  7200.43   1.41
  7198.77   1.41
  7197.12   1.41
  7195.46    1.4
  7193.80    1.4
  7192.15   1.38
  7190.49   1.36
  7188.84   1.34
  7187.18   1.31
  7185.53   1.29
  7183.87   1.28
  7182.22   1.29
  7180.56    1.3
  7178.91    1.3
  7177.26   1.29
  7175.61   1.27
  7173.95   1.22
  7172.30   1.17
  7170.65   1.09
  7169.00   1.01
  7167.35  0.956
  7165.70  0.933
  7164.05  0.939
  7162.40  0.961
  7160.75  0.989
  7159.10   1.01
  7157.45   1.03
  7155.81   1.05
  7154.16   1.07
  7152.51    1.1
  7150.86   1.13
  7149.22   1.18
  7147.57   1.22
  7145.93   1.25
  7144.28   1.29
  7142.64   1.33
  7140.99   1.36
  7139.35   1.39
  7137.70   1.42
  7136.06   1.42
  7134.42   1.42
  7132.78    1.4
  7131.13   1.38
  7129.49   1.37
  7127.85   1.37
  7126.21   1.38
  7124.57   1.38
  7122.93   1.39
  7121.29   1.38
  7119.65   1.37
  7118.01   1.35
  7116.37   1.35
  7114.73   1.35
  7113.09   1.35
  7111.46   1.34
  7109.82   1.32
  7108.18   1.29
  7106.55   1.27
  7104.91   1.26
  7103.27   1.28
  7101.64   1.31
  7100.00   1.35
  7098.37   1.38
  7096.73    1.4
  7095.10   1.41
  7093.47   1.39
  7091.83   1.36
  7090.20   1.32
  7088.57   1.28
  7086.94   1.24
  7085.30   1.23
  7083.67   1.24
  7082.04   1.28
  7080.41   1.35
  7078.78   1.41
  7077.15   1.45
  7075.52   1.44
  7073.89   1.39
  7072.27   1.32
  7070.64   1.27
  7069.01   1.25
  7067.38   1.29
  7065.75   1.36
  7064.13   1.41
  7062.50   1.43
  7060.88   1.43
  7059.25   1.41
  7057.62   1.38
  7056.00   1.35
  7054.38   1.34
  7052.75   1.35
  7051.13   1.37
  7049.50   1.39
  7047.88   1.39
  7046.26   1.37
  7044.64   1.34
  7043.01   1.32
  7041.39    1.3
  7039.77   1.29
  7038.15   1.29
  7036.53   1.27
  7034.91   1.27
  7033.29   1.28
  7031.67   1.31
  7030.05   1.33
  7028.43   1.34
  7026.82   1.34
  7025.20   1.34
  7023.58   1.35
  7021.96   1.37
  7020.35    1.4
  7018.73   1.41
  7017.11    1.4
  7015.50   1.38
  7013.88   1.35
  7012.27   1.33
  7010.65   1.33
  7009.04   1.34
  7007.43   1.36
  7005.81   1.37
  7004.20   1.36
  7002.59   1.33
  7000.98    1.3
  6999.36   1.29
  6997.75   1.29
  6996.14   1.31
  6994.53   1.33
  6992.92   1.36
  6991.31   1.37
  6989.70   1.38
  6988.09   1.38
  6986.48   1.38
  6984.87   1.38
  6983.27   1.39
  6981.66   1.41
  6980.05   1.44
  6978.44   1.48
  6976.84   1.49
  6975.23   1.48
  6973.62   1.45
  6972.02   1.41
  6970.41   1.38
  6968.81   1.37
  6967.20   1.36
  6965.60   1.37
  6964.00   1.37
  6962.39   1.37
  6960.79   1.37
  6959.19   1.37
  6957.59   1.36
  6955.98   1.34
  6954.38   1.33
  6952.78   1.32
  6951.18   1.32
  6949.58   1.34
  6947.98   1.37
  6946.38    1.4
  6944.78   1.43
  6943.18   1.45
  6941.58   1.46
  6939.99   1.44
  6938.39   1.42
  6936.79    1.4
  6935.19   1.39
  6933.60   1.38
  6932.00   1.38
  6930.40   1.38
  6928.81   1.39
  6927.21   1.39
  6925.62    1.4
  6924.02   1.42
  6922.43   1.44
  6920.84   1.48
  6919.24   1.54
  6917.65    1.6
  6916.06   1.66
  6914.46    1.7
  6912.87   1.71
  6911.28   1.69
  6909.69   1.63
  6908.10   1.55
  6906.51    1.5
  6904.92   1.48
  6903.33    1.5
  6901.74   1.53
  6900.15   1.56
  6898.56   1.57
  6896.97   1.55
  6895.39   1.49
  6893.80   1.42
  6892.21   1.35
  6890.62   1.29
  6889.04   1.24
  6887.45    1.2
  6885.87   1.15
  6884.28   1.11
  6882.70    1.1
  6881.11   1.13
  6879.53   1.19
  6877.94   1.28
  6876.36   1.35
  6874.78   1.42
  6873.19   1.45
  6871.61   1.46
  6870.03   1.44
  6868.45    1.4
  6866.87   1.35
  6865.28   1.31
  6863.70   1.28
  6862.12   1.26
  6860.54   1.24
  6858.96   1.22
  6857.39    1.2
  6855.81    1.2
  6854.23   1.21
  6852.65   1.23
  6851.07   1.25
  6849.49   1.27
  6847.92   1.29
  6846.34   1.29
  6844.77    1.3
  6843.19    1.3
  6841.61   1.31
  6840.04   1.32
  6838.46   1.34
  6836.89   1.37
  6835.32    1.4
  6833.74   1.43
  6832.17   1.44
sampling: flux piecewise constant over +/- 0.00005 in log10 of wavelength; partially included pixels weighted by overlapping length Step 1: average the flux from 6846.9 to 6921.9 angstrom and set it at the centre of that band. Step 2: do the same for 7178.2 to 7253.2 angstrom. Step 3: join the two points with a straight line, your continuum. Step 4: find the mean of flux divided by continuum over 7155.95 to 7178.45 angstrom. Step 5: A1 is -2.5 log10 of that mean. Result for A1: 0.23 mag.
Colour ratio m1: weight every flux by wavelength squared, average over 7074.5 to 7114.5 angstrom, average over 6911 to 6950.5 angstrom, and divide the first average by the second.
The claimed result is 0.95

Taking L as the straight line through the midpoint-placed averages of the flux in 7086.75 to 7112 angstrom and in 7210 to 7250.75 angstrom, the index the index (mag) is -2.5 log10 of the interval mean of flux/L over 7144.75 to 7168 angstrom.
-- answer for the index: 0.23 mag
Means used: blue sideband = 1.33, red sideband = 1.28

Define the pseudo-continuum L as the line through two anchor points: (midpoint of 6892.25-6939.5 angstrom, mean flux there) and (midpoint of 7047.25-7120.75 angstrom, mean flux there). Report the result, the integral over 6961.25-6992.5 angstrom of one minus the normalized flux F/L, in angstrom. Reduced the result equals 0.9 angstrom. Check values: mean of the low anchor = 1.5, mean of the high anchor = 1.34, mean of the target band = 1.4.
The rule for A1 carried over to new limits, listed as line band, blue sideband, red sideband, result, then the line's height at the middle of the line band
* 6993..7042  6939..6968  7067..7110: 0.02 mag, 1.35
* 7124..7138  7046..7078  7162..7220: -0.07 mag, 1.31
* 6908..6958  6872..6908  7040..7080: -0.07 mag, 1.36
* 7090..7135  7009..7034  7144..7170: -0.17 mag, 1.16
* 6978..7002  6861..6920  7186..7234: 0.02 mag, 1.39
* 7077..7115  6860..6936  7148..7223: -0.03 mag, 1.29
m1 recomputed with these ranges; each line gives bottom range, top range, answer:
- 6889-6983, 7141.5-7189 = 0.86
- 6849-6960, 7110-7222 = 0.99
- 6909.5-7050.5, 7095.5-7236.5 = 0.97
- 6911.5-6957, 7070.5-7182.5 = 0.93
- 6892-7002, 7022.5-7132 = 0.97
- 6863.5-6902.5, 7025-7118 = 1.05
